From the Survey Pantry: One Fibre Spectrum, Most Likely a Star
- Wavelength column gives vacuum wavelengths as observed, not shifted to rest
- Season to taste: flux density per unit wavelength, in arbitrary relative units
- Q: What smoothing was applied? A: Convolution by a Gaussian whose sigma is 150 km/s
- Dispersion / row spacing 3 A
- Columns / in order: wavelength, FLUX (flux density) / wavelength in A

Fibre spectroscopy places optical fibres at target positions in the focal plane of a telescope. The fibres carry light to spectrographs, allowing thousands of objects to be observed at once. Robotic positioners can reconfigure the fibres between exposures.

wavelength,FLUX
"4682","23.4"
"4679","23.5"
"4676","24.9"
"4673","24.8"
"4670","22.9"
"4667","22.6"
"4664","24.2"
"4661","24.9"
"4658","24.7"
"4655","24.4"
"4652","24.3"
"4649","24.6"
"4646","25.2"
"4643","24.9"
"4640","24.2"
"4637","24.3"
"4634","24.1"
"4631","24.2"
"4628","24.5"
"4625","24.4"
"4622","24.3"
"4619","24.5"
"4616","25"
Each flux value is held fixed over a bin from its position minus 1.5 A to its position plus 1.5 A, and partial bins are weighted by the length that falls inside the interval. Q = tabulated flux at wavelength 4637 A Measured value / 24.3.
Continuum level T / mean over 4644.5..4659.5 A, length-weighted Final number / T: 24.6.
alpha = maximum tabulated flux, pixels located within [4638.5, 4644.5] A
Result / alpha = 24.9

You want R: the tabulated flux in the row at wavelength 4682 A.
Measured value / 23.4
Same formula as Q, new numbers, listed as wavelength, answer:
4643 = 24.9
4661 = 24.9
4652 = 24.3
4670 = 22.9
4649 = 24.6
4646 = 25.2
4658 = 24.7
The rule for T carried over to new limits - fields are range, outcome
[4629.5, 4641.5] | 24.2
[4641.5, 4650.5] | 24.9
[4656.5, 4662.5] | 24.8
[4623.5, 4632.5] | 24.4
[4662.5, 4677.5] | 23.9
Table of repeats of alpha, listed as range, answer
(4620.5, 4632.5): 24.5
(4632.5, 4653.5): 25.2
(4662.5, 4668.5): 24.2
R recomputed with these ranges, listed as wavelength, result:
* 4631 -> 24.2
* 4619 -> 24.5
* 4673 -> 24.8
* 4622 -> 24.3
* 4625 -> 24.4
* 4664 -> 24.2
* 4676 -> 24.9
